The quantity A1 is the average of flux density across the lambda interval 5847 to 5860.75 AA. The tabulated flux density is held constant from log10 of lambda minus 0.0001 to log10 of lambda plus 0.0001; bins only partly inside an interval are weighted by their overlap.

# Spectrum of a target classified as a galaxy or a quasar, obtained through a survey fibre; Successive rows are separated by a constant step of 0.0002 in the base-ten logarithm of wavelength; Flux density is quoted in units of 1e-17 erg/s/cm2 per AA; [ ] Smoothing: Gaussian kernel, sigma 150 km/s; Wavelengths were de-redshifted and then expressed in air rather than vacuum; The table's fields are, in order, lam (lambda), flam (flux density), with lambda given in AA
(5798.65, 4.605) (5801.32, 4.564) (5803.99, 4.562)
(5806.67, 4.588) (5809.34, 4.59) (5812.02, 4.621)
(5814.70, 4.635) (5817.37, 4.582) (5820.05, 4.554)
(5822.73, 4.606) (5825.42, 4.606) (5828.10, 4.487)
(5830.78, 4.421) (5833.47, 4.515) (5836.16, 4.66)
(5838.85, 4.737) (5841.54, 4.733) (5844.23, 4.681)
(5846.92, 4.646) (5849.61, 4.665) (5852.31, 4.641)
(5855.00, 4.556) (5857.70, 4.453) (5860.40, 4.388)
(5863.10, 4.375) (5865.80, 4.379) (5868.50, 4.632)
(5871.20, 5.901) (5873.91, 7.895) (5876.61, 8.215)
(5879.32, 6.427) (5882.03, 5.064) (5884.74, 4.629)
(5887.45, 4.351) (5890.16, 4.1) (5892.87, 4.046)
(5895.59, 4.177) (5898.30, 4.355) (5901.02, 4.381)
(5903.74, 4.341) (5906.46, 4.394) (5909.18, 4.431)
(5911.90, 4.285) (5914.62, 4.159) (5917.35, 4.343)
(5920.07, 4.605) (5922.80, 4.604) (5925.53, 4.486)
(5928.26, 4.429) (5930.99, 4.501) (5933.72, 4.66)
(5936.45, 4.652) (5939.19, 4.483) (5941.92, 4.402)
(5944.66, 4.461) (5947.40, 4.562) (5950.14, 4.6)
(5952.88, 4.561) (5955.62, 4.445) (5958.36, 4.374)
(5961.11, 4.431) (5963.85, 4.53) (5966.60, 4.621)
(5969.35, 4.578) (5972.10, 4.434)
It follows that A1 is 4.56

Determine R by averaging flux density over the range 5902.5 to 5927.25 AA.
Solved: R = 4.41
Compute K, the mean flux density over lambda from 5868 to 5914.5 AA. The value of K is 5.02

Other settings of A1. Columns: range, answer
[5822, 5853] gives 4.61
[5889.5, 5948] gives 4.4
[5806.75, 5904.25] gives 4.81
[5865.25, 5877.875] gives 6.31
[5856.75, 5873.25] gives 4.83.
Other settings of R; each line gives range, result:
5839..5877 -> 5.07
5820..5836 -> 4.54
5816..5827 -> 4.59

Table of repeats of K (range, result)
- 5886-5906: 4.26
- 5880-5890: 4.73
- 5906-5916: 4.31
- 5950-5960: 4.48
